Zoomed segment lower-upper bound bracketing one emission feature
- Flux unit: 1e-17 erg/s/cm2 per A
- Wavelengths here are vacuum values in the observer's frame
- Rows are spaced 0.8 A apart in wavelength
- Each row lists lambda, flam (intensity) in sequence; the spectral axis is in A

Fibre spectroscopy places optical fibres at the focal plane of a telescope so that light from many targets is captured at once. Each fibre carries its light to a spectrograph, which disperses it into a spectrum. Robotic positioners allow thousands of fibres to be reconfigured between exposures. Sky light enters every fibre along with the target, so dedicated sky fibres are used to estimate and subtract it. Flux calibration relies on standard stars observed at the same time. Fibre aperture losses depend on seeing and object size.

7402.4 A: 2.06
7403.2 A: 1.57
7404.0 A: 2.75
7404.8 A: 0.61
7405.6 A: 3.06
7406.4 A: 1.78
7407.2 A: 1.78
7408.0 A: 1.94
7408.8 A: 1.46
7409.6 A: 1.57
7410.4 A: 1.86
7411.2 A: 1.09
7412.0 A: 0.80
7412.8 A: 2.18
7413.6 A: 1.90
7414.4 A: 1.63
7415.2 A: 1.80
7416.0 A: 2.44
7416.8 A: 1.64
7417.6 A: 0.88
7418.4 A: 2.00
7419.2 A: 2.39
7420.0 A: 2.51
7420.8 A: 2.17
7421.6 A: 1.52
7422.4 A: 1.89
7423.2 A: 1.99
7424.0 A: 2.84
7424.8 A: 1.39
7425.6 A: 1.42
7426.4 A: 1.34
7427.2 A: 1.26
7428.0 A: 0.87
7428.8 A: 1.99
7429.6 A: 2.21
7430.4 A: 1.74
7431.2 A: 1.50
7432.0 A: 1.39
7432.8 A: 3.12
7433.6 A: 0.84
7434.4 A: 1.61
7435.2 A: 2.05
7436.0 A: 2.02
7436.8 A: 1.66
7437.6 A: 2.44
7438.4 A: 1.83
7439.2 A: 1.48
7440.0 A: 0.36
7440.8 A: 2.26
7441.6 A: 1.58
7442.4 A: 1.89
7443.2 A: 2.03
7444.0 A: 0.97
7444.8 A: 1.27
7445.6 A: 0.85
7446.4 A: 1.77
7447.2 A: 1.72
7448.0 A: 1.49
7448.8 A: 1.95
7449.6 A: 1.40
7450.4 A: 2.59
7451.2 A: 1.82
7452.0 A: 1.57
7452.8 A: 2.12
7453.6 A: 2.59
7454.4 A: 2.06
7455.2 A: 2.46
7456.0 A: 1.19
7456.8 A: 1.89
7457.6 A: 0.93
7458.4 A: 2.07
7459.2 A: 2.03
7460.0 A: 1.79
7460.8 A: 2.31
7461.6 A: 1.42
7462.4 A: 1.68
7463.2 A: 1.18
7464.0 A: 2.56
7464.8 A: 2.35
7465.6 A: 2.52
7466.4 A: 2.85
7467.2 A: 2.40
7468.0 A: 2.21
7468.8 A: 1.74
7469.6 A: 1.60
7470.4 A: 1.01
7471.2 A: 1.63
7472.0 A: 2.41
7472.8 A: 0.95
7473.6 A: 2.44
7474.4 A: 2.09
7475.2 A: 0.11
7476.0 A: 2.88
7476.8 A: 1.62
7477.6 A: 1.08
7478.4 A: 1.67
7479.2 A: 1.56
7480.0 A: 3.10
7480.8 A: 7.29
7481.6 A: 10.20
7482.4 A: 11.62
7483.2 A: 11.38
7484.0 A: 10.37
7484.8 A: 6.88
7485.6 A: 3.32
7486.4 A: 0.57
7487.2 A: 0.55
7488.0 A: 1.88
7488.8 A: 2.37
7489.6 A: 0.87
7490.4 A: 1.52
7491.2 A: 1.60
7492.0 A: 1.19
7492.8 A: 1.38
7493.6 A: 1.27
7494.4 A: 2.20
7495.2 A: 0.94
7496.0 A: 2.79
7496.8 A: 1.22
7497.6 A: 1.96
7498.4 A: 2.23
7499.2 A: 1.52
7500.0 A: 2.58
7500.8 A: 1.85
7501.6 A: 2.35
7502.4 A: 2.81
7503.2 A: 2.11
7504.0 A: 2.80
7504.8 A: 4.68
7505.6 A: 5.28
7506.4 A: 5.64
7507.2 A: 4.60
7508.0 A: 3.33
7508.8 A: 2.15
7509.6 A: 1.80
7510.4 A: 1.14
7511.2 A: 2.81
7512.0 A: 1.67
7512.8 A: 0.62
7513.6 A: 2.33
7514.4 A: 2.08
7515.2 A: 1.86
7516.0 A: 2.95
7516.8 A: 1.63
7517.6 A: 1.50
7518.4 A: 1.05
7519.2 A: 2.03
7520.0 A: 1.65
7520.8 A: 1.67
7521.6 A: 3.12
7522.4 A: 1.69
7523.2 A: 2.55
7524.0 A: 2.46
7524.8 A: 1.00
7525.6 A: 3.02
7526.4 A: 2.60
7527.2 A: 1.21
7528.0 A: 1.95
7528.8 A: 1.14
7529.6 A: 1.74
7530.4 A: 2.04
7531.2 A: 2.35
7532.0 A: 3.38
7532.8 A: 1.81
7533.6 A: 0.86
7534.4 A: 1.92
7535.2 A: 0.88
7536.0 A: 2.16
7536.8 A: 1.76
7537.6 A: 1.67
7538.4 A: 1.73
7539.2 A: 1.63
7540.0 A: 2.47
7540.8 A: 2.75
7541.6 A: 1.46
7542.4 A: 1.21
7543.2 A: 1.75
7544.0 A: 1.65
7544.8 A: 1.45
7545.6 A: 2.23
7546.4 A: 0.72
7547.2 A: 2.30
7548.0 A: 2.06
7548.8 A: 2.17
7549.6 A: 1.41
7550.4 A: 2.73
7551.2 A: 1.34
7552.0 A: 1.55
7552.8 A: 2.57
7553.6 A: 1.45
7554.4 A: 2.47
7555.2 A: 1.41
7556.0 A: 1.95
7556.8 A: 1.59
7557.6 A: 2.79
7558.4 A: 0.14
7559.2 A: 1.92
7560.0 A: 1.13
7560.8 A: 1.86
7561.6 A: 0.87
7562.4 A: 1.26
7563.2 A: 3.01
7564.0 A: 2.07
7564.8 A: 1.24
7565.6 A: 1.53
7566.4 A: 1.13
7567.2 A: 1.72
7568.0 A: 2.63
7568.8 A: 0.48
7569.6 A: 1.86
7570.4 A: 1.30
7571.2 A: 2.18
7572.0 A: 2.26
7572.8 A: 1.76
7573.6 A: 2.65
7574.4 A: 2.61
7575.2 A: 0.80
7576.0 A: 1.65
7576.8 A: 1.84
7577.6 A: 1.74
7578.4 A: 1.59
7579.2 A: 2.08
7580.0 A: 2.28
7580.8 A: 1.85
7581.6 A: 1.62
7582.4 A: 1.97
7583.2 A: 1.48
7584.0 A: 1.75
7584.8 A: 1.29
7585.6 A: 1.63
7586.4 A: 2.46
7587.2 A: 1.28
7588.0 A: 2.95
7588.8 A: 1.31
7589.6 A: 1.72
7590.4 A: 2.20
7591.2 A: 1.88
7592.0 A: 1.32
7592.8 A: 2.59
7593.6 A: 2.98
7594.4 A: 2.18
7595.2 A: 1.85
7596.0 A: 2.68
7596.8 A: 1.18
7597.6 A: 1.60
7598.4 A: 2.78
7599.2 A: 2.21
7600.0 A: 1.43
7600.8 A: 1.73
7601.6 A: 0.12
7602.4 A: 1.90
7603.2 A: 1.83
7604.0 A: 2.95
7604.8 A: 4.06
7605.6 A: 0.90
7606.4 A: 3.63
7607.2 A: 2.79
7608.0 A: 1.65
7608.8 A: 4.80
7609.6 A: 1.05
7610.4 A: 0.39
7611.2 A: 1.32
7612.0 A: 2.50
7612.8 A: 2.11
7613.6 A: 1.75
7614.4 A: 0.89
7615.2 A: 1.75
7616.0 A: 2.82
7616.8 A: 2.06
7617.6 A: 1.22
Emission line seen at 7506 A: [N II] 6583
